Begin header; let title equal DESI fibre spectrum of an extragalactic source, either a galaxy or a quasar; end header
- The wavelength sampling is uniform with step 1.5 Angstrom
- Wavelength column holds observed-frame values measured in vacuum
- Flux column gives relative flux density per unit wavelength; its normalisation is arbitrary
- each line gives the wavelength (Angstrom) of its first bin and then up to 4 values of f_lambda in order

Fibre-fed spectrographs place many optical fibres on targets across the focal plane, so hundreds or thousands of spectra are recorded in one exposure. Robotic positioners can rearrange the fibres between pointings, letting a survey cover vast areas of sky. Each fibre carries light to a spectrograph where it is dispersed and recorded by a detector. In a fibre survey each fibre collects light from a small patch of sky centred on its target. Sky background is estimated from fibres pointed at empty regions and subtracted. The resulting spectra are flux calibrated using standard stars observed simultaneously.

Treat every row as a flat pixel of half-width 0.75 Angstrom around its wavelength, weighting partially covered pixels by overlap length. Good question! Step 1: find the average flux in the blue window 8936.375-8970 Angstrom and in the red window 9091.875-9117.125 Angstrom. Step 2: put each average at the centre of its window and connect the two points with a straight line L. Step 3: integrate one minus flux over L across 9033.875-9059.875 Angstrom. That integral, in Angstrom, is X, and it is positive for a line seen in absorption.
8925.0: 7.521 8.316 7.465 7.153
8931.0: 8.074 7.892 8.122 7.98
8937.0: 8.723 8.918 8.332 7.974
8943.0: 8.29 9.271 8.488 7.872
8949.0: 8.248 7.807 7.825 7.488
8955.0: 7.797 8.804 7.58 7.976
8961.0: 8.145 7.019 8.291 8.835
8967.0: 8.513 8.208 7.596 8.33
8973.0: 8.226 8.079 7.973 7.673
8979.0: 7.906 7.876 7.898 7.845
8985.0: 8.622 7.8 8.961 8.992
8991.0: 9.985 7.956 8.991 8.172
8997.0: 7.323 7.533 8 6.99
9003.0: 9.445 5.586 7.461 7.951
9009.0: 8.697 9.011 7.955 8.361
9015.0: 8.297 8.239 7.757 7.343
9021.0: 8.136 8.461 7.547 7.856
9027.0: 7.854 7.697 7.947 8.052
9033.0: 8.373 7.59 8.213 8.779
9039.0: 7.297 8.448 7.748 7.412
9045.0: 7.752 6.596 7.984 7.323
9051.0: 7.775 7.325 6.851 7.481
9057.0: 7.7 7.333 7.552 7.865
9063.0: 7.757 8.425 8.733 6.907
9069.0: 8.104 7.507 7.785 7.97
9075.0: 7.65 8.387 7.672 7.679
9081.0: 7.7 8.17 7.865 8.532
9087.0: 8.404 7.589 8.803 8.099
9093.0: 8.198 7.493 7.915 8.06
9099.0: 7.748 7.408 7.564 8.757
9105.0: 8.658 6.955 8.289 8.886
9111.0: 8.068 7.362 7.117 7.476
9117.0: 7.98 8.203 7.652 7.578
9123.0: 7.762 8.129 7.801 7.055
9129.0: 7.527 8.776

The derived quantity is 1.2 Angstrom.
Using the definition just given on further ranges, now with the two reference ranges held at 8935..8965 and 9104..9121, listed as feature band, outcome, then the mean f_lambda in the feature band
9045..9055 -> 0.80 Angstrom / 7.35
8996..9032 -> 0.66 Angstrom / 7.9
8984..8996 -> -0.88 Angstrom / 8.68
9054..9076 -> 0.60 Angstrom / 7.74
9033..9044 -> 0.05 Angstrom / 7.97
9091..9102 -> 0.13 Angstrom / 7.82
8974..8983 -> 0.23 Angstrom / 7.89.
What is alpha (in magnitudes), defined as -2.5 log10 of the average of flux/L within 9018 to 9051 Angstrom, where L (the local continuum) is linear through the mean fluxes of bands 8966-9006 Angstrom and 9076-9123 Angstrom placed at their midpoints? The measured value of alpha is 0.027 mag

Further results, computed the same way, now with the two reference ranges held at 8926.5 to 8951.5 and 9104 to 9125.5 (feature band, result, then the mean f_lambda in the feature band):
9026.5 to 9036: 0.01 mag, 7.94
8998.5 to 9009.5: 0.05 mag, 7.7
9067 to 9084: 0.02 mag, 7.79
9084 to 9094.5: -0.04 mag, 8.19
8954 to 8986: 0.01 mag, 8.05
